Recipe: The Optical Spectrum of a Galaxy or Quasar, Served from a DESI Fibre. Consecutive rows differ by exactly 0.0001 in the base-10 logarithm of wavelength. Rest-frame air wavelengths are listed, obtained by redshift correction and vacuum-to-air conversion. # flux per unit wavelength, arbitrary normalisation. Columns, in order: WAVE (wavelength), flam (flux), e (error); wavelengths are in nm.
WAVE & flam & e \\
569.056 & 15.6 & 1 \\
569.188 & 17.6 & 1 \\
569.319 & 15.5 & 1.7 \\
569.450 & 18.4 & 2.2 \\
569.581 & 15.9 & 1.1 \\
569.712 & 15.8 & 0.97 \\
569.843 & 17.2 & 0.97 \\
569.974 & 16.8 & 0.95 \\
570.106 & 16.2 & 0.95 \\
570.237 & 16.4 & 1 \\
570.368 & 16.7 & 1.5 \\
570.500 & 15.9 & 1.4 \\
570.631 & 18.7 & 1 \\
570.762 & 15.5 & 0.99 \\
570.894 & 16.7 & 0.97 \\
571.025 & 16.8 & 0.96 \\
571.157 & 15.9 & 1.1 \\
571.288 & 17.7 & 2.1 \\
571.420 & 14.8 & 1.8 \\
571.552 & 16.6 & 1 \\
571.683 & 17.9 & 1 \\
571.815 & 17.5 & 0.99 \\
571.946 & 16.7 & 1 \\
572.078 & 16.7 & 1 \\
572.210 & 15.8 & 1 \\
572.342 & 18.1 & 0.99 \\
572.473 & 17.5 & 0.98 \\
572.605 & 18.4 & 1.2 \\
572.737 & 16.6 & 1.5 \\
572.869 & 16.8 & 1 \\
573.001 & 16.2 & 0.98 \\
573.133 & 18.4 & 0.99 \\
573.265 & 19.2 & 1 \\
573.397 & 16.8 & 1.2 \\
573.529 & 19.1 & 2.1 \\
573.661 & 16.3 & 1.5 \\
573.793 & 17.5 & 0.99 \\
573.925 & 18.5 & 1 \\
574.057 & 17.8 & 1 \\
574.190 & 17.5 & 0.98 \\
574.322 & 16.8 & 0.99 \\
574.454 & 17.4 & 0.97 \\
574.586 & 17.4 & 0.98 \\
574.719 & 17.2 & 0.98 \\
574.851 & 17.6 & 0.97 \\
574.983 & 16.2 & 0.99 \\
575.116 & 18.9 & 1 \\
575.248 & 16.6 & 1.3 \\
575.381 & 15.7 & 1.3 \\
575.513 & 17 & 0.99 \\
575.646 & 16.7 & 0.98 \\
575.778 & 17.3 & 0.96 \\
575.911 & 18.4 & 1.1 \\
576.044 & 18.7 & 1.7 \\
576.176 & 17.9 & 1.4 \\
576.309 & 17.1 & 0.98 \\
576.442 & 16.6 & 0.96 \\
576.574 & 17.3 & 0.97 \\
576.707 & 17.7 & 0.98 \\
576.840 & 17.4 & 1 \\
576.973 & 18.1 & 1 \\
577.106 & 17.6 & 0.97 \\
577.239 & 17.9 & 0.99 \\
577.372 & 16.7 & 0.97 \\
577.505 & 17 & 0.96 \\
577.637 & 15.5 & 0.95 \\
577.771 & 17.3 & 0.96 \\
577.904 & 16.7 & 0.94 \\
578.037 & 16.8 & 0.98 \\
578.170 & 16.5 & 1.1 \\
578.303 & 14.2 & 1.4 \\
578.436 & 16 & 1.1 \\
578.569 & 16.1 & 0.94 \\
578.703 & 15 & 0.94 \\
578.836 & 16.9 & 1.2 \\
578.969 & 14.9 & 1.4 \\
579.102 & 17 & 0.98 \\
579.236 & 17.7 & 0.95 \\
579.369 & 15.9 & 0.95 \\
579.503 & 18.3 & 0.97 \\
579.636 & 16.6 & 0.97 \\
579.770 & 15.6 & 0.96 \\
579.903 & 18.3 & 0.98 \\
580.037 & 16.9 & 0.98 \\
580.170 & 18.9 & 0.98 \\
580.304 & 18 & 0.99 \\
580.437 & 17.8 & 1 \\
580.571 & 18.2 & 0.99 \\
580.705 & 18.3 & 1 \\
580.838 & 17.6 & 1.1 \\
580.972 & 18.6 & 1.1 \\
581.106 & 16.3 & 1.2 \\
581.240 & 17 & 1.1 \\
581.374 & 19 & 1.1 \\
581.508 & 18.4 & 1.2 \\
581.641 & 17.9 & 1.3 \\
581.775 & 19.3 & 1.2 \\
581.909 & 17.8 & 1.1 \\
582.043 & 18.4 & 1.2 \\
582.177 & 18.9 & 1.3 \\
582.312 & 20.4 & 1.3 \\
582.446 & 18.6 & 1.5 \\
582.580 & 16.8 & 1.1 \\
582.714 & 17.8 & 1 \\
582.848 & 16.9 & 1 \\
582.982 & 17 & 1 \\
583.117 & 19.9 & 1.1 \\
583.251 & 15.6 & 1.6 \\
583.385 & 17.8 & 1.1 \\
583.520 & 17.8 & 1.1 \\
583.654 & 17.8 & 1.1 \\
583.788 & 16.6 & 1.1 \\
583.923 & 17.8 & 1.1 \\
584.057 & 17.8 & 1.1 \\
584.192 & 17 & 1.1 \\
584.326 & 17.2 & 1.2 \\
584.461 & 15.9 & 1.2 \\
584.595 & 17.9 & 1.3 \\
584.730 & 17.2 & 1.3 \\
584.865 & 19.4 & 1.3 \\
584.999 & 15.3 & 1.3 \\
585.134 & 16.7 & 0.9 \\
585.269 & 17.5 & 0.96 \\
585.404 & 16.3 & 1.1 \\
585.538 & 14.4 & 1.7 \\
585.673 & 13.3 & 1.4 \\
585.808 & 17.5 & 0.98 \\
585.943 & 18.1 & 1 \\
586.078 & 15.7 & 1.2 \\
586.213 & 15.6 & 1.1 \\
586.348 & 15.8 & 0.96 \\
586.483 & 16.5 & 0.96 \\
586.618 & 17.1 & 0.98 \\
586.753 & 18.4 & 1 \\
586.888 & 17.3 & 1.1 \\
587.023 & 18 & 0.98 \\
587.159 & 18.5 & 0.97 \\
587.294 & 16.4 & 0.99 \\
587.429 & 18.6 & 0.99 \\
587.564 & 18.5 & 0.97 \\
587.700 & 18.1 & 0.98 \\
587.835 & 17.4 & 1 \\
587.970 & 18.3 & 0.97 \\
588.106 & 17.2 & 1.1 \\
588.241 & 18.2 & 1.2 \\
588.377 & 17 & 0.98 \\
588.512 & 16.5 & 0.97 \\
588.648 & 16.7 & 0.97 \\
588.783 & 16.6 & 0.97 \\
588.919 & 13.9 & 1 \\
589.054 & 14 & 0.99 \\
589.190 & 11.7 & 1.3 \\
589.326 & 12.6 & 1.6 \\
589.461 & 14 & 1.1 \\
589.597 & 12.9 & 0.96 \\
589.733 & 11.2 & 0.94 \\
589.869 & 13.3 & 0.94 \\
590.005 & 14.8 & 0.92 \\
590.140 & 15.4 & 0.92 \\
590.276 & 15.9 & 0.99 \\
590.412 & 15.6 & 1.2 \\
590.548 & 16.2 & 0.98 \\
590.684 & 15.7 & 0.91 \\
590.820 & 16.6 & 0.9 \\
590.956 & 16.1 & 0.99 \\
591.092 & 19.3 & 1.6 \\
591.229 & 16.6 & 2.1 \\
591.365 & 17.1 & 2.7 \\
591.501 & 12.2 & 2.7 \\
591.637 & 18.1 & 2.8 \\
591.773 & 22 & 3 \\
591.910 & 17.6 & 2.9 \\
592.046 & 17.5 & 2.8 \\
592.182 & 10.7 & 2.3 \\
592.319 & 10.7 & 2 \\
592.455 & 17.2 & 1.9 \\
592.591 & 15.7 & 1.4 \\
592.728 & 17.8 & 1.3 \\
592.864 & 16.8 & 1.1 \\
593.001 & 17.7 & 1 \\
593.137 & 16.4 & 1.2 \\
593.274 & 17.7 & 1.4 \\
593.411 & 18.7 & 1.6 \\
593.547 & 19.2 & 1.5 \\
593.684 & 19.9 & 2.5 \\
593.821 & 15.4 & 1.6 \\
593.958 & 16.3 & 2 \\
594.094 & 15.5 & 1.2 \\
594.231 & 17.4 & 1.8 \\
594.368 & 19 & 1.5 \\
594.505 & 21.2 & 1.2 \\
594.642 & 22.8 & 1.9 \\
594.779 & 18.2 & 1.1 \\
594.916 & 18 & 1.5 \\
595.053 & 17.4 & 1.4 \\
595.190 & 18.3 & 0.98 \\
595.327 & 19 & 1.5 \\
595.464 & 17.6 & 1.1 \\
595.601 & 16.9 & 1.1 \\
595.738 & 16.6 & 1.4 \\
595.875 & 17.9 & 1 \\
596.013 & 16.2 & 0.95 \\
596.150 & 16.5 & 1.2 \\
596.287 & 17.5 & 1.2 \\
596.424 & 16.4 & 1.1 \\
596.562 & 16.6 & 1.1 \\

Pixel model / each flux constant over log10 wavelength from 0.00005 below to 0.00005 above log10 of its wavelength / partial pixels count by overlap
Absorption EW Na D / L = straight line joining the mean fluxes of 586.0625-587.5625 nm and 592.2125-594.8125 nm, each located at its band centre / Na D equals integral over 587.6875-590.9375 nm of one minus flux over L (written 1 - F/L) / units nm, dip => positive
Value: 0.36 nm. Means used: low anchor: 17.2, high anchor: 17.4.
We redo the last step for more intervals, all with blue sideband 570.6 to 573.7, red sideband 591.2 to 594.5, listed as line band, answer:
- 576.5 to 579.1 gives 0.065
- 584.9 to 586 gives 0.049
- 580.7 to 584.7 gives -0.187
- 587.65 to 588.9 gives -0.019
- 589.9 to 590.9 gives 0.074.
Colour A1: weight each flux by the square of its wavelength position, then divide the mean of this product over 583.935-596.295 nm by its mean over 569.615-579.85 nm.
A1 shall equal 1.04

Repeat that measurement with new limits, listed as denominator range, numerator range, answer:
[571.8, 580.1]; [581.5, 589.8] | 1.02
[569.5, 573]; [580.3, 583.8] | 1.11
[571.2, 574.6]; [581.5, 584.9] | 1.07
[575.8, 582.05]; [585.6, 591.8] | 0.97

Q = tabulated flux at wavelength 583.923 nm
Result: 17.8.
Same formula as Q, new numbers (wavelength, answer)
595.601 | 16.9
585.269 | 17.5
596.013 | 16.2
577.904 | 16.7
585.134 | 16.7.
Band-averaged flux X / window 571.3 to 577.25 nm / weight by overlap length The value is 17.3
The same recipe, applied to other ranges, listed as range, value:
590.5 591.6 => 16.3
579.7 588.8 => 17.4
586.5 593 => 16.1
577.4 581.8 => 17.1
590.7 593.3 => 16.5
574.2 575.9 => 17.1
